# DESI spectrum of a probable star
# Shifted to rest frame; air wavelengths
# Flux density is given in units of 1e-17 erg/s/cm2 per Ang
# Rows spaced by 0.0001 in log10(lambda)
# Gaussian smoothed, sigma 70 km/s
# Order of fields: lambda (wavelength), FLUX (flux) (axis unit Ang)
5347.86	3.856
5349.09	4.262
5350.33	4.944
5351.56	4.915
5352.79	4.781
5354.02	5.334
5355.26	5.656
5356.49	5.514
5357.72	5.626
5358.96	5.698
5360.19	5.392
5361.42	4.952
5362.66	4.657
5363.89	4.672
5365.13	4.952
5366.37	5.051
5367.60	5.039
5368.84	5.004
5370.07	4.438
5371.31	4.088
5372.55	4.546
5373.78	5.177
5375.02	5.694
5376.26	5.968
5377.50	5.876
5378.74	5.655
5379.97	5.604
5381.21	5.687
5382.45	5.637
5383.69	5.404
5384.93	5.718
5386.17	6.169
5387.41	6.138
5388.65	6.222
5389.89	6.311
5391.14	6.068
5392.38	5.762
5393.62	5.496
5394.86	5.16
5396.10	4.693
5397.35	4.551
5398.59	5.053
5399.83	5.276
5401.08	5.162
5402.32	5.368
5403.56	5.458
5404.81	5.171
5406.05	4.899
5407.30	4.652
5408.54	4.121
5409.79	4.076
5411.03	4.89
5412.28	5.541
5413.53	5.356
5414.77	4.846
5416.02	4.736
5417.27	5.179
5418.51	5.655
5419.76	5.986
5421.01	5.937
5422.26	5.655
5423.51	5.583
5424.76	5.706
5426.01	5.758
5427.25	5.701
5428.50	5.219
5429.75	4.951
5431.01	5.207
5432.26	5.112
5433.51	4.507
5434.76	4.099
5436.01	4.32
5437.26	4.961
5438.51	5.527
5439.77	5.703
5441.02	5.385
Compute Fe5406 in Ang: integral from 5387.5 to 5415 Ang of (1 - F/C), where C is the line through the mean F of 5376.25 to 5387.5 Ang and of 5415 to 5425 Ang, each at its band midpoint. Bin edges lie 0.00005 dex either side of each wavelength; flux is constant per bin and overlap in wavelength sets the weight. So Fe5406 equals 2.09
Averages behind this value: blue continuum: 5.76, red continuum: 5.52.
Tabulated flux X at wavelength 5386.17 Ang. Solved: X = 6.169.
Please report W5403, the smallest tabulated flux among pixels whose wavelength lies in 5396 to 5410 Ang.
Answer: 4.076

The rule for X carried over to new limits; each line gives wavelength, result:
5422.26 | 5.655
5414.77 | 4.846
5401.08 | 5.162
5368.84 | 5.004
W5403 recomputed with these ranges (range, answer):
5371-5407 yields 4.088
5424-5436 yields 4.099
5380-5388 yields 5.404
